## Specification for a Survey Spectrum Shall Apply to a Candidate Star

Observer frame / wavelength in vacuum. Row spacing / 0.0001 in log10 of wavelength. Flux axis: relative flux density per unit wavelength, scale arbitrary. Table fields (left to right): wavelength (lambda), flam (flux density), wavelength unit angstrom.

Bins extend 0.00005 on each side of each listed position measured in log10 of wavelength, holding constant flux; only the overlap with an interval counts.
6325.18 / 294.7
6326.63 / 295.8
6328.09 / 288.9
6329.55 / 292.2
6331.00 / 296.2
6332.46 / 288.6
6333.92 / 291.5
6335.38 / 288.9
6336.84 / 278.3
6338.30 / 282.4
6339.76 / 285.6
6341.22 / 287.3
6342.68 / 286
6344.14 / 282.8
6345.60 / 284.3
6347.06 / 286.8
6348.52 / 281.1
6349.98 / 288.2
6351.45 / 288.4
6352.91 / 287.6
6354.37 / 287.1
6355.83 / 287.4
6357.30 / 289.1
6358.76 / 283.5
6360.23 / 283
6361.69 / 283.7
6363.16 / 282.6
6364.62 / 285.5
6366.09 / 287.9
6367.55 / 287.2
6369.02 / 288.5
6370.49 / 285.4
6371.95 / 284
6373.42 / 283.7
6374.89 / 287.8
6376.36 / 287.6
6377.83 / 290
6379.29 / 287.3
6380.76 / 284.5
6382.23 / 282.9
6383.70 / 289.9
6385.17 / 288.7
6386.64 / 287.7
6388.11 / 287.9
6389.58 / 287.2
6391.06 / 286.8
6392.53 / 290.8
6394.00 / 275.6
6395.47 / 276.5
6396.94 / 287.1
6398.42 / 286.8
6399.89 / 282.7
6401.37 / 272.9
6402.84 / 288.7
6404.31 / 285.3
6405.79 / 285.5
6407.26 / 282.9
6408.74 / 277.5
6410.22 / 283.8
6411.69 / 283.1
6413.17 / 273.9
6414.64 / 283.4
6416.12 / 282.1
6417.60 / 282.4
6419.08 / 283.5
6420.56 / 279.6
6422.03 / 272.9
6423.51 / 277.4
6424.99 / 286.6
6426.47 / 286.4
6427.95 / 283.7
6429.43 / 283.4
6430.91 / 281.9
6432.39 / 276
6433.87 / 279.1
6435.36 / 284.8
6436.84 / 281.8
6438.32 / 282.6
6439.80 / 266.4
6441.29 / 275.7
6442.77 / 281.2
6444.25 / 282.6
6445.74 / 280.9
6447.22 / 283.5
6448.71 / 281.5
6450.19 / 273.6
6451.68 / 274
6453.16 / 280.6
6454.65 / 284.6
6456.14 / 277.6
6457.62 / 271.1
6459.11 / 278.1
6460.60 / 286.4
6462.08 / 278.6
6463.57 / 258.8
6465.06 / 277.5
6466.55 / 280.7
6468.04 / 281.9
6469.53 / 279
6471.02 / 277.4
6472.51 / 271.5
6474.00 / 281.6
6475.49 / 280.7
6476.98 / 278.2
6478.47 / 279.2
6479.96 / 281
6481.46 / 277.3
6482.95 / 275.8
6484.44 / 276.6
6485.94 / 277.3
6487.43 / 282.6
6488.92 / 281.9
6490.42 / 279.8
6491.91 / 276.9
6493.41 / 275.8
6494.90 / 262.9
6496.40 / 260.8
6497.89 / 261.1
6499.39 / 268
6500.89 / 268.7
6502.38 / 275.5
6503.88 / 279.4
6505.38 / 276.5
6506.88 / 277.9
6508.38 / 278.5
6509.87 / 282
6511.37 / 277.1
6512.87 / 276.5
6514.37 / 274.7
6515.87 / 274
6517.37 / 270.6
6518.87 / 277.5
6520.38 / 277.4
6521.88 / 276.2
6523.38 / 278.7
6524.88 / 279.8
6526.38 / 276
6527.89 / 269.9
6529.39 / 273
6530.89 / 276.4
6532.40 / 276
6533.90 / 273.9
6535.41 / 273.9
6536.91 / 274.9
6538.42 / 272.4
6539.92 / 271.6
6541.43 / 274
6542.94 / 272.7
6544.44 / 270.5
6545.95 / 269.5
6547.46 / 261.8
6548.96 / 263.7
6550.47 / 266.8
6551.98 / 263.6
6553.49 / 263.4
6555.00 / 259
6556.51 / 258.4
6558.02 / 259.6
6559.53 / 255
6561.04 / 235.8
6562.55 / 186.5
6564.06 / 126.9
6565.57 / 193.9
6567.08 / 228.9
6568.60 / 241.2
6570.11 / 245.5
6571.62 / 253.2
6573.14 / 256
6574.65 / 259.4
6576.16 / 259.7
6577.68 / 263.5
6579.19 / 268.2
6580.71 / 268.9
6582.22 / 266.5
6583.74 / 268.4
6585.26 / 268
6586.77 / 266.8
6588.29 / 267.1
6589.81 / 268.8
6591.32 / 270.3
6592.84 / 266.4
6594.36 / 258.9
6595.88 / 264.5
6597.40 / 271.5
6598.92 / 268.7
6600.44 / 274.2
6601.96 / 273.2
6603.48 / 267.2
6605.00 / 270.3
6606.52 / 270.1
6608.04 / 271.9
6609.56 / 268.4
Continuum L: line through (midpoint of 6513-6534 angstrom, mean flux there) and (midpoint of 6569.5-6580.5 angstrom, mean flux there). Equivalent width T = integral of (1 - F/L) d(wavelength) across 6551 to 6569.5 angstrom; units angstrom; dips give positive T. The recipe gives 2.2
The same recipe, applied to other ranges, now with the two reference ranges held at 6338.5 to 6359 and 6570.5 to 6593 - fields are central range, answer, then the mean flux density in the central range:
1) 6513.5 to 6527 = -0.30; 276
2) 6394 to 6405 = -0.04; 282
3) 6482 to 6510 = -0.21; 275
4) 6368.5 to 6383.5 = -0.14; 286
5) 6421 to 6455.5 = -0.28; 280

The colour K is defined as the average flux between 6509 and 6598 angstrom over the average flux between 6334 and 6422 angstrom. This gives 0.9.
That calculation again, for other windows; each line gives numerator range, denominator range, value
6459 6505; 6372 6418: 0.97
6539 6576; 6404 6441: 0.88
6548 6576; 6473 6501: 0.87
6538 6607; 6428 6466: 0.92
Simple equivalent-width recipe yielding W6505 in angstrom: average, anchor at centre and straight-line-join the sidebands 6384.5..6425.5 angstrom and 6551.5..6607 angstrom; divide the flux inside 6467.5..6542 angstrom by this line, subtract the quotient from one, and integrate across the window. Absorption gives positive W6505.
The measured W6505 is -2.6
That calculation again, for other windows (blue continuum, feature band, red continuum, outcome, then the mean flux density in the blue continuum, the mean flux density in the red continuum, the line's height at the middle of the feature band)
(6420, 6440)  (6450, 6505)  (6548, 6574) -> -2.2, 281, 239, 266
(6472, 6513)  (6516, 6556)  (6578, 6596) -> 0.0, 276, 267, 272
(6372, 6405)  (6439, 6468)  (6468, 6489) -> 0.3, 285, 279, 281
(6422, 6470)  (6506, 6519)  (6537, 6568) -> -0.8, 279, 248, 260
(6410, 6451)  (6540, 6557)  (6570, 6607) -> 0.2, 280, 266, 269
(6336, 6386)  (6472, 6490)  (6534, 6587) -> -0.8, 286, 254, 267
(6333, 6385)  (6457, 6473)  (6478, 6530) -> 0.1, 286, 275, 278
